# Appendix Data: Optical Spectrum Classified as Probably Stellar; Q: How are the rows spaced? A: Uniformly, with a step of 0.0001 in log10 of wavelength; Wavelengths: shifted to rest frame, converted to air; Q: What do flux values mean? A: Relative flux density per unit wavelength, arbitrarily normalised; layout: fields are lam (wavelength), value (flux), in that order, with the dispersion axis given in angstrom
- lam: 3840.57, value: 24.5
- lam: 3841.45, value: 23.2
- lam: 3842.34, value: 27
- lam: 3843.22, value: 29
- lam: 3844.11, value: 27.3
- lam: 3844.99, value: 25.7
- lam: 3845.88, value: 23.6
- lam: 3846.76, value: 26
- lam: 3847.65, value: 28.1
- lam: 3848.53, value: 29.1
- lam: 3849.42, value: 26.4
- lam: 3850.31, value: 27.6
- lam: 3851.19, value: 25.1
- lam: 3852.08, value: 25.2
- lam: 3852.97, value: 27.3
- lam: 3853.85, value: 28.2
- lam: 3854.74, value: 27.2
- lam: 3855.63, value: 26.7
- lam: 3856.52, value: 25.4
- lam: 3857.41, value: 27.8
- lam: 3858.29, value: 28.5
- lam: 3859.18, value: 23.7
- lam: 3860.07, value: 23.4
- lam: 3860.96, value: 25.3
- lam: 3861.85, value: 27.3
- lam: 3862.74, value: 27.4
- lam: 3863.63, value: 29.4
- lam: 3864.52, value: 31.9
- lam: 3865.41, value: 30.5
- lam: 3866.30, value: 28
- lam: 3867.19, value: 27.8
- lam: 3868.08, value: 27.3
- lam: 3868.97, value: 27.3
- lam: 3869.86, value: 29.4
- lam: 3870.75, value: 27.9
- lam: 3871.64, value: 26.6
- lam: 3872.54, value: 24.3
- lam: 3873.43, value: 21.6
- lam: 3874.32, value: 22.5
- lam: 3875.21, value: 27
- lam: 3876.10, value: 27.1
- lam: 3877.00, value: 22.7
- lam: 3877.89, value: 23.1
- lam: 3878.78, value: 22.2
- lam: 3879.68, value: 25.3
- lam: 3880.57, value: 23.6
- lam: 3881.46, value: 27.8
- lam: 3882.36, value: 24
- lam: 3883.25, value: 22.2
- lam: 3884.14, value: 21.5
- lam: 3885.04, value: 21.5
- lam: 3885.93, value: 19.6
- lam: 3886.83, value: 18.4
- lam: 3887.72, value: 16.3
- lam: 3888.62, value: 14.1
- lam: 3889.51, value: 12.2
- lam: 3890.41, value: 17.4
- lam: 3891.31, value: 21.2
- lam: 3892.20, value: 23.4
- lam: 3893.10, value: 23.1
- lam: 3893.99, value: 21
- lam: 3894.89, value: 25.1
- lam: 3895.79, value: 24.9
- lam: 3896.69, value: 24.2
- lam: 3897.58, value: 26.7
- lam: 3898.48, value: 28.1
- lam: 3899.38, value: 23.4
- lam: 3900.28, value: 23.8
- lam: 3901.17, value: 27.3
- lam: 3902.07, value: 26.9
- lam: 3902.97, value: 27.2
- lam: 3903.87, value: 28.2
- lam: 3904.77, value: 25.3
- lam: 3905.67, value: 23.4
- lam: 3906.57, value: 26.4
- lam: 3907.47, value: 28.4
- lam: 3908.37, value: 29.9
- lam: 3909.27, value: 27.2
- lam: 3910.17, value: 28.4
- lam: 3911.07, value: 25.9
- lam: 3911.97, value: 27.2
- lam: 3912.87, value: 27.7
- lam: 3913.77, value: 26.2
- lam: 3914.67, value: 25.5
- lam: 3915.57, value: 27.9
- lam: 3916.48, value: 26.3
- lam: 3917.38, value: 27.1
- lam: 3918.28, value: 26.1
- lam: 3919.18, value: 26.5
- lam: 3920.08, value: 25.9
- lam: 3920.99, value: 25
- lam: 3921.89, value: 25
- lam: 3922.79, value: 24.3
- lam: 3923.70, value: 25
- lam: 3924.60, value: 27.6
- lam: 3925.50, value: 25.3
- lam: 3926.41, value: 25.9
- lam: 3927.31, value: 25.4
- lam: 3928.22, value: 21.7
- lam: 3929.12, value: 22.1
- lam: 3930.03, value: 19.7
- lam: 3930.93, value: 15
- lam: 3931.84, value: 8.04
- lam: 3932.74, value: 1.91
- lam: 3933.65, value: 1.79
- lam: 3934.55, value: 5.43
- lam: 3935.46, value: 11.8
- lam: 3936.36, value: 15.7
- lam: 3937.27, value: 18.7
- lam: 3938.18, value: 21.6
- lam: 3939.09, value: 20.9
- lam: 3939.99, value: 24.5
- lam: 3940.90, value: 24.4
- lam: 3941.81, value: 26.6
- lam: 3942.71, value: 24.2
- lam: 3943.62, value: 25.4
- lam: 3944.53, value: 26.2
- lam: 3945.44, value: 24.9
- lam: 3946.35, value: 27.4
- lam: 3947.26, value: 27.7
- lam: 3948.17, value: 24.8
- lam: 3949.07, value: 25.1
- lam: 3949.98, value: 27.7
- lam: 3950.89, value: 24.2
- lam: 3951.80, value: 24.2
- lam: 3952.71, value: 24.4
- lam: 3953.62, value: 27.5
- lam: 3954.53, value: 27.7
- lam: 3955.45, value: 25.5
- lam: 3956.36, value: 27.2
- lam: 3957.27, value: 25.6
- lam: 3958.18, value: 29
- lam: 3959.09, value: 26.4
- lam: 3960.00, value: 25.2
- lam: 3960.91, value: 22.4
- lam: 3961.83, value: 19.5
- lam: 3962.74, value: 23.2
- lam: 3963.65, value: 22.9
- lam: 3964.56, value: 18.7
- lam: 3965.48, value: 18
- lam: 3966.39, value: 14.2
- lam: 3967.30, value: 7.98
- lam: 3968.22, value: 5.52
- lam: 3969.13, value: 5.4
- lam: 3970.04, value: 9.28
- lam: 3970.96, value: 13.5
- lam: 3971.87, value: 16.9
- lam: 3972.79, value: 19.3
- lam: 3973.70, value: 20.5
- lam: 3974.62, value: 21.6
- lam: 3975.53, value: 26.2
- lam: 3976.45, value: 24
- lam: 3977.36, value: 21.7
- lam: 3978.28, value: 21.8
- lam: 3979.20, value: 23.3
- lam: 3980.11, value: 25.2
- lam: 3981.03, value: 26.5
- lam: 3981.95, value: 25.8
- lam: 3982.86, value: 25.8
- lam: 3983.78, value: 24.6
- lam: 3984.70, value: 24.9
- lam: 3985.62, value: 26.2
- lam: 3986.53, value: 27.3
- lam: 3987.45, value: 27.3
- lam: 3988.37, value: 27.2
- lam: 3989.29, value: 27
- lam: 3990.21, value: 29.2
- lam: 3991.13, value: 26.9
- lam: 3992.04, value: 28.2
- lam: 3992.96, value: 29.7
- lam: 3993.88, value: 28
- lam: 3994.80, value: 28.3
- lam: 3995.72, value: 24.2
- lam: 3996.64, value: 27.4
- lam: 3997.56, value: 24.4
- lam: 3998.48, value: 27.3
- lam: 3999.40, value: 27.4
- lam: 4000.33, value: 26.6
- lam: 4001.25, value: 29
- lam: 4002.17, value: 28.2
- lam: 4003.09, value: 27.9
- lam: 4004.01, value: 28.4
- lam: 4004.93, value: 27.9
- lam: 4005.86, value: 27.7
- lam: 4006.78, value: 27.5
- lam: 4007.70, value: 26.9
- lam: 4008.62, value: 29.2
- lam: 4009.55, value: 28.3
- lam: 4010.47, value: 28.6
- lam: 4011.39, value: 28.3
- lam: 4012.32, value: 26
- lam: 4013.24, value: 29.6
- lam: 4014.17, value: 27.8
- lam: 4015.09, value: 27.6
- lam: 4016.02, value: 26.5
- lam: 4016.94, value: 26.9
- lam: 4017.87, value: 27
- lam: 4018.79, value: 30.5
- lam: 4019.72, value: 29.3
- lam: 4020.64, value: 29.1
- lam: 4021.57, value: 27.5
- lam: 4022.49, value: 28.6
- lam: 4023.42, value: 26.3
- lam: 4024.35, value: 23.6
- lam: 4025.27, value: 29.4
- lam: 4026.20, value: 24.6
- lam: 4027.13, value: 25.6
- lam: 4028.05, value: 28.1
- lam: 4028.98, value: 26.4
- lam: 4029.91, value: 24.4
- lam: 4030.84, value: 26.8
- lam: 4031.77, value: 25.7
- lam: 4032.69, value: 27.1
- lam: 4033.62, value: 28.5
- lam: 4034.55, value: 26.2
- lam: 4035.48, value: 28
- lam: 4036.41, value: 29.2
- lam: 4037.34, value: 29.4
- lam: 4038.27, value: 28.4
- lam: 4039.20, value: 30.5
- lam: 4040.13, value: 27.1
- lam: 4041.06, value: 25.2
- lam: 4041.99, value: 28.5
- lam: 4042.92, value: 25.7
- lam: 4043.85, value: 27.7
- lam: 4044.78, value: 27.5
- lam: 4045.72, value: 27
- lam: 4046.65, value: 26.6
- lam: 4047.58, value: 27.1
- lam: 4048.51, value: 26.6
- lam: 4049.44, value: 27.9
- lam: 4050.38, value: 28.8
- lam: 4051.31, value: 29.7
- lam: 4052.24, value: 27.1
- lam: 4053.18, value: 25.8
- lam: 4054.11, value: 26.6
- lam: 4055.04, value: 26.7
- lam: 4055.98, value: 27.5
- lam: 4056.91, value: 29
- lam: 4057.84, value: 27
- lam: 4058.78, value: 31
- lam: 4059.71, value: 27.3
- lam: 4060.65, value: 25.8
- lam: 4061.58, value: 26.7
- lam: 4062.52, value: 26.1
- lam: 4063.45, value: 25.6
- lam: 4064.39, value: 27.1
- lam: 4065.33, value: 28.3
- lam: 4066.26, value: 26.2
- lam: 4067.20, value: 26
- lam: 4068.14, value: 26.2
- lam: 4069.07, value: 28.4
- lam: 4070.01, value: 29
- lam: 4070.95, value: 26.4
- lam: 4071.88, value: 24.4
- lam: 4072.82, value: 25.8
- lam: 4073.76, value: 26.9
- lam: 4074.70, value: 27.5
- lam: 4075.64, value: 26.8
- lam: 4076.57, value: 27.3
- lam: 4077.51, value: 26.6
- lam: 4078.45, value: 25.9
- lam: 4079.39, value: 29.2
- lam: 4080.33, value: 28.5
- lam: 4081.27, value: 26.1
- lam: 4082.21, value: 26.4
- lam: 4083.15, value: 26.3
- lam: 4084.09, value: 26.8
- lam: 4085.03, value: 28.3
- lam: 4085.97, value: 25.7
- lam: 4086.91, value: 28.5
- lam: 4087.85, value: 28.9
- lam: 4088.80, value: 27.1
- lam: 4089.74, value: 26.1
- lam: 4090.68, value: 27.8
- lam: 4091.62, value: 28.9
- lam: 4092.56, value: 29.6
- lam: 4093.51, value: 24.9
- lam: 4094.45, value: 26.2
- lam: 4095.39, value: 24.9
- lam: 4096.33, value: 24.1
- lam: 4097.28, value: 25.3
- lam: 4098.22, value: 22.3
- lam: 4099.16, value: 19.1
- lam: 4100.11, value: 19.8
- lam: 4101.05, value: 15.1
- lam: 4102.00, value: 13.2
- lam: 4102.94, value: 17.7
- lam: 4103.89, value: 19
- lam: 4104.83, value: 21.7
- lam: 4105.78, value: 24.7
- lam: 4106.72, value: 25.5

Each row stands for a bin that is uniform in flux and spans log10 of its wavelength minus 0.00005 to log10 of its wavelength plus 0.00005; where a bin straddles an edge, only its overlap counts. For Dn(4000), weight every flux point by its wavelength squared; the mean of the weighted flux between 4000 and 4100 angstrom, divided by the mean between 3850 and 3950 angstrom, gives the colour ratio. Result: 1.22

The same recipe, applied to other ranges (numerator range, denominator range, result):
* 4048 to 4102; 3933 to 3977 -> 1.35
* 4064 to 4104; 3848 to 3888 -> 1.11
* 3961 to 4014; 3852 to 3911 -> 1.01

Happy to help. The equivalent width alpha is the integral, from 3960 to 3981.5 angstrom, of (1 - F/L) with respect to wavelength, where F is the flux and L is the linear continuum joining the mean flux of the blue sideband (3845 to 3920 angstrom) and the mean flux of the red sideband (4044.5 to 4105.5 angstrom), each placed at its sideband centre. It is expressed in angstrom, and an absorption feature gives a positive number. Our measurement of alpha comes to 5.8 angstrom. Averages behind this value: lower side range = 25.3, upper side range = 26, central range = 18.7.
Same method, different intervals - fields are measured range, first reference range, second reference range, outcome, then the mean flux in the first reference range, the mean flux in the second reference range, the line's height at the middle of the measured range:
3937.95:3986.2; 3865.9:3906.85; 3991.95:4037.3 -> 6.39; 23.9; 27.5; 26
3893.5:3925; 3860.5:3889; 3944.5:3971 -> -3.56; 24.7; 21.8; 23.5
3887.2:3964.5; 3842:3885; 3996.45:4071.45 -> 9.53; 26.2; 27.4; 26.6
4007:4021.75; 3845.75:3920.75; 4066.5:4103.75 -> -1.56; 25.3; 25.4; 25.4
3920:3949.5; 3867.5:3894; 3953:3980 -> 0.40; 22.8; 20.4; 21.3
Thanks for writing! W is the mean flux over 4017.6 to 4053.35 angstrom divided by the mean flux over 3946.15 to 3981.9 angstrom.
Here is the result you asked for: 1.3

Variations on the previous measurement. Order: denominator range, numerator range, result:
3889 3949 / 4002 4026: 1.20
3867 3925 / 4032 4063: 1.12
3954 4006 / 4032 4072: 1.16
